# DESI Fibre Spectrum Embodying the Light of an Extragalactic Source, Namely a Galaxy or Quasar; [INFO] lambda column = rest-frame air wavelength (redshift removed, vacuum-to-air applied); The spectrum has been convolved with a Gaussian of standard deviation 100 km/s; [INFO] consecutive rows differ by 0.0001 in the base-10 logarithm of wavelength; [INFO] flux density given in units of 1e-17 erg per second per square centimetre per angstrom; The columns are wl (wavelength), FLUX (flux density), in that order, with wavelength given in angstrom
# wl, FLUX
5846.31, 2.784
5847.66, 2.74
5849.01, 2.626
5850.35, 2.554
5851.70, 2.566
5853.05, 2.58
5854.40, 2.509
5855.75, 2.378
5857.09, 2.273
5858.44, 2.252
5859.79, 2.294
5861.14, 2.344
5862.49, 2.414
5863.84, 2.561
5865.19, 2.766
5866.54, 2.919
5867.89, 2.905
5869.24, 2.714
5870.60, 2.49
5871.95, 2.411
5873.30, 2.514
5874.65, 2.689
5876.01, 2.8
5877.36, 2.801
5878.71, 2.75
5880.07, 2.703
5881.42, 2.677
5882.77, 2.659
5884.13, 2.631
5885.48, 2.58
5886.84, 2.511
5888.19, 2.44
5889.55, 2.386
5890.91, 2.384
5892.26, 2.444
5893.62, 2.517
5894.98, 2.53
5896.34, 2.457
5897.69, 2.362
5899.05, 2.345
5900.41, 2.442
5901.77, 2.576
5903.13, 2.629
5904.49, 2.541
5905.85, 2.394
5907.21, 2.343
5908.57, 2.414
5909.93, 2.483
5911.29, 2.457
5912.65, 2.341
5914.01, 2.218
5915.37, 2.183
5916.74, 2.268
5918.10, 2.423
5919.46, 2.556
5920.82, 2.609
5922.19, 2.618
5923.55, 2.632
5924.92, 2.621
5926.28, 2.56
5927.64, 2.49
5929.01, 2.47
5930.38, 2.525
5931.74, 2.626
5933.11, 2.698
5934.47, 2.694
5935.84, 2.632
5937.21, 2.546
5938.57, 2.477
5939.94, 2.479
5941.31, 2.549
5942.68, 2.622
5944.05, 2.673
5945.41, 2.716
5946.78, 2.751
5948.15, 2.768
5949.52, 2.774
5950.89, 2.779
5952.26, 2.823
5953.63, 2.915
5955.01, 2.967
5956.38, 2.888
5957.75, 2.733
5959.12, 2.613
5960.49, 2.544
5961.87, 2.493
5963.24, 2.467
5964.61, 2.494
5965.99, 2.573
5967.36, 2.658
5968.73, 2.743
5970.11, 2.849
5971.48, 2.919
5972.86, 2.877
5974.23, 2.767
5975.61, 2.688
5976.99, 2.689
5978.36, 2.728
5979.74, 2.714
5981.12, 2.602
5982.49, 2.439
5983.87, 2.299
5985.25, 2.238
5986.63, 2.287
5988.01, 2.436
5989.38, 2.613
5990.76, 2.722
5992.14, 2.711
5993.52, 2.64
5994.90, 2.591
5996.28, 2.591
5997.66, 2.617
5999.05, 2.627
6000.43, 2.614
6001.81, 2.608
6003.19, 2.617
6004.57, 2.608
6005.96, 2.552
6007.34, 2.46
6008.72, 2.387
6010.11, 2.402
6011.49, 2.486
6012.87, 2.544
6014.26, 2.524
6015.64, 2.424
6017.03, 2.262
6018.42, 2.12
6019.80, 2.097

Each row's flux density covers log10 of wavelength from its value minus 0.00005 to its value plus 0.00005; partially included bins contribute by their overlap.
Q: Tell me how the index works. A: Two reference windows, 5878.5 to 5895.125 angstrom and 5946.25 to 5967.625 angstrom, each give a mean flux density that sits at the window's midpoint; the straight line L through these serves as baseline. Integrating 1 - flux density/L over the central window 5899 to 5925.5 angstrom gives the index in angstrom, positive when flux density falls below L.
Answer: 1.5 angstrom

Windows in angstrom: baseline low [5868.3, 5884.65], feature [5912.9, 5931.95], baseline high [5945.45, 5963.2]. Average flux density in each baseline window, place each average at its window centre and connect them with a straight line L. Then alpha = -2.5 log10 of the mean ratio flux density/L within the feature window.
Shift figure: 0.10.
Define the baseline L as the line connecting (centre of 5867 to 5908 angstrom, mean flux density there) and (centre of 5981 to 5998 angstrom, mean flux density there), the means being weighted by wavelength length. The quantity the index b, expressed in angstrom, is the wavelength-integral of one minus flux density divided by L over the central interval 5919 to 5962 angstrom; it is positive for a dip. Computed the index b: -2.0 angstrom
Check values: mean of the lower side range 2.56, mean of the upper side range 2.52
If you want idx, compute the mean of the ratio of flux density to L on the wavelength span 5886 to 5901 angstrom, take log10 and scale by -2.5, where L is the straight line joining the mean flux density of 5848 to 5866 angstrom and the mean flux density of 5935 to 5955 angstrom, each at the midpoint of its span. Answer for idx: 0.05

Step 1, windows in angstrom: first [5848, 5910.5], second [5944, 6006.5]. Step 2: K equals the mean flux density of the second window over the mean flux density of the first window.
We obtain 1.05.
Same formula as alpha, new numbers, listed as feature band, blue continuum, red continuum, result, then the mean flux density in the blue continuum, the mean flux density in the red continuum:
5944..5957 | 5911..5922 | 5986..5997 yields -0.139 mag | 2.39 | 2.58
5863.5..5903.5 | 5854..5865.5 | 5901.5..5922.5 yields -0.072 mag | 2.41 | 2.43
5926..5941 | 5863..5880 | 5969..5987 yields 0.038 mag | 2.69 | 2.63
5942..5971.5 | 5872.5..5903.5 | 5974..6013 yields -0.064 mag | 2.56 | 2.56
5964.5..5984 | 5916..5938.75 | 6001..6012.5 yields -0.063 mag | 2.56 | 2.52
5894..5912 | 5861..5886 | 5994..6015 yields 0.073 mag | 2.66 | 2.55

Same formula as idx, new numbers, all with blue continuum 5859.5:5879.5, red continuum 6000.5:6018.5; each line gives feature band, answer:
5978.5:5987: 0.02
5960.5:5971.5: -0.04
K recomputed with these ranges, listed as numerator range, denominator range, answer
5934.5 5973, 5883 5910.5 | 1.09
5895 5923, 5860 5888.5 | 0.93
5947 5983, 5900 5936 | 1.09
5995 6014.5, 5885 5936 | 1.03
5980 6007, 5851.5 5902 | 1.00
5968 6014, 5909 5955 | 1.01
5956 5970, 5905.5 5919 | 1.11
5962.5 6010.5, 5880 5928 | 1.05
